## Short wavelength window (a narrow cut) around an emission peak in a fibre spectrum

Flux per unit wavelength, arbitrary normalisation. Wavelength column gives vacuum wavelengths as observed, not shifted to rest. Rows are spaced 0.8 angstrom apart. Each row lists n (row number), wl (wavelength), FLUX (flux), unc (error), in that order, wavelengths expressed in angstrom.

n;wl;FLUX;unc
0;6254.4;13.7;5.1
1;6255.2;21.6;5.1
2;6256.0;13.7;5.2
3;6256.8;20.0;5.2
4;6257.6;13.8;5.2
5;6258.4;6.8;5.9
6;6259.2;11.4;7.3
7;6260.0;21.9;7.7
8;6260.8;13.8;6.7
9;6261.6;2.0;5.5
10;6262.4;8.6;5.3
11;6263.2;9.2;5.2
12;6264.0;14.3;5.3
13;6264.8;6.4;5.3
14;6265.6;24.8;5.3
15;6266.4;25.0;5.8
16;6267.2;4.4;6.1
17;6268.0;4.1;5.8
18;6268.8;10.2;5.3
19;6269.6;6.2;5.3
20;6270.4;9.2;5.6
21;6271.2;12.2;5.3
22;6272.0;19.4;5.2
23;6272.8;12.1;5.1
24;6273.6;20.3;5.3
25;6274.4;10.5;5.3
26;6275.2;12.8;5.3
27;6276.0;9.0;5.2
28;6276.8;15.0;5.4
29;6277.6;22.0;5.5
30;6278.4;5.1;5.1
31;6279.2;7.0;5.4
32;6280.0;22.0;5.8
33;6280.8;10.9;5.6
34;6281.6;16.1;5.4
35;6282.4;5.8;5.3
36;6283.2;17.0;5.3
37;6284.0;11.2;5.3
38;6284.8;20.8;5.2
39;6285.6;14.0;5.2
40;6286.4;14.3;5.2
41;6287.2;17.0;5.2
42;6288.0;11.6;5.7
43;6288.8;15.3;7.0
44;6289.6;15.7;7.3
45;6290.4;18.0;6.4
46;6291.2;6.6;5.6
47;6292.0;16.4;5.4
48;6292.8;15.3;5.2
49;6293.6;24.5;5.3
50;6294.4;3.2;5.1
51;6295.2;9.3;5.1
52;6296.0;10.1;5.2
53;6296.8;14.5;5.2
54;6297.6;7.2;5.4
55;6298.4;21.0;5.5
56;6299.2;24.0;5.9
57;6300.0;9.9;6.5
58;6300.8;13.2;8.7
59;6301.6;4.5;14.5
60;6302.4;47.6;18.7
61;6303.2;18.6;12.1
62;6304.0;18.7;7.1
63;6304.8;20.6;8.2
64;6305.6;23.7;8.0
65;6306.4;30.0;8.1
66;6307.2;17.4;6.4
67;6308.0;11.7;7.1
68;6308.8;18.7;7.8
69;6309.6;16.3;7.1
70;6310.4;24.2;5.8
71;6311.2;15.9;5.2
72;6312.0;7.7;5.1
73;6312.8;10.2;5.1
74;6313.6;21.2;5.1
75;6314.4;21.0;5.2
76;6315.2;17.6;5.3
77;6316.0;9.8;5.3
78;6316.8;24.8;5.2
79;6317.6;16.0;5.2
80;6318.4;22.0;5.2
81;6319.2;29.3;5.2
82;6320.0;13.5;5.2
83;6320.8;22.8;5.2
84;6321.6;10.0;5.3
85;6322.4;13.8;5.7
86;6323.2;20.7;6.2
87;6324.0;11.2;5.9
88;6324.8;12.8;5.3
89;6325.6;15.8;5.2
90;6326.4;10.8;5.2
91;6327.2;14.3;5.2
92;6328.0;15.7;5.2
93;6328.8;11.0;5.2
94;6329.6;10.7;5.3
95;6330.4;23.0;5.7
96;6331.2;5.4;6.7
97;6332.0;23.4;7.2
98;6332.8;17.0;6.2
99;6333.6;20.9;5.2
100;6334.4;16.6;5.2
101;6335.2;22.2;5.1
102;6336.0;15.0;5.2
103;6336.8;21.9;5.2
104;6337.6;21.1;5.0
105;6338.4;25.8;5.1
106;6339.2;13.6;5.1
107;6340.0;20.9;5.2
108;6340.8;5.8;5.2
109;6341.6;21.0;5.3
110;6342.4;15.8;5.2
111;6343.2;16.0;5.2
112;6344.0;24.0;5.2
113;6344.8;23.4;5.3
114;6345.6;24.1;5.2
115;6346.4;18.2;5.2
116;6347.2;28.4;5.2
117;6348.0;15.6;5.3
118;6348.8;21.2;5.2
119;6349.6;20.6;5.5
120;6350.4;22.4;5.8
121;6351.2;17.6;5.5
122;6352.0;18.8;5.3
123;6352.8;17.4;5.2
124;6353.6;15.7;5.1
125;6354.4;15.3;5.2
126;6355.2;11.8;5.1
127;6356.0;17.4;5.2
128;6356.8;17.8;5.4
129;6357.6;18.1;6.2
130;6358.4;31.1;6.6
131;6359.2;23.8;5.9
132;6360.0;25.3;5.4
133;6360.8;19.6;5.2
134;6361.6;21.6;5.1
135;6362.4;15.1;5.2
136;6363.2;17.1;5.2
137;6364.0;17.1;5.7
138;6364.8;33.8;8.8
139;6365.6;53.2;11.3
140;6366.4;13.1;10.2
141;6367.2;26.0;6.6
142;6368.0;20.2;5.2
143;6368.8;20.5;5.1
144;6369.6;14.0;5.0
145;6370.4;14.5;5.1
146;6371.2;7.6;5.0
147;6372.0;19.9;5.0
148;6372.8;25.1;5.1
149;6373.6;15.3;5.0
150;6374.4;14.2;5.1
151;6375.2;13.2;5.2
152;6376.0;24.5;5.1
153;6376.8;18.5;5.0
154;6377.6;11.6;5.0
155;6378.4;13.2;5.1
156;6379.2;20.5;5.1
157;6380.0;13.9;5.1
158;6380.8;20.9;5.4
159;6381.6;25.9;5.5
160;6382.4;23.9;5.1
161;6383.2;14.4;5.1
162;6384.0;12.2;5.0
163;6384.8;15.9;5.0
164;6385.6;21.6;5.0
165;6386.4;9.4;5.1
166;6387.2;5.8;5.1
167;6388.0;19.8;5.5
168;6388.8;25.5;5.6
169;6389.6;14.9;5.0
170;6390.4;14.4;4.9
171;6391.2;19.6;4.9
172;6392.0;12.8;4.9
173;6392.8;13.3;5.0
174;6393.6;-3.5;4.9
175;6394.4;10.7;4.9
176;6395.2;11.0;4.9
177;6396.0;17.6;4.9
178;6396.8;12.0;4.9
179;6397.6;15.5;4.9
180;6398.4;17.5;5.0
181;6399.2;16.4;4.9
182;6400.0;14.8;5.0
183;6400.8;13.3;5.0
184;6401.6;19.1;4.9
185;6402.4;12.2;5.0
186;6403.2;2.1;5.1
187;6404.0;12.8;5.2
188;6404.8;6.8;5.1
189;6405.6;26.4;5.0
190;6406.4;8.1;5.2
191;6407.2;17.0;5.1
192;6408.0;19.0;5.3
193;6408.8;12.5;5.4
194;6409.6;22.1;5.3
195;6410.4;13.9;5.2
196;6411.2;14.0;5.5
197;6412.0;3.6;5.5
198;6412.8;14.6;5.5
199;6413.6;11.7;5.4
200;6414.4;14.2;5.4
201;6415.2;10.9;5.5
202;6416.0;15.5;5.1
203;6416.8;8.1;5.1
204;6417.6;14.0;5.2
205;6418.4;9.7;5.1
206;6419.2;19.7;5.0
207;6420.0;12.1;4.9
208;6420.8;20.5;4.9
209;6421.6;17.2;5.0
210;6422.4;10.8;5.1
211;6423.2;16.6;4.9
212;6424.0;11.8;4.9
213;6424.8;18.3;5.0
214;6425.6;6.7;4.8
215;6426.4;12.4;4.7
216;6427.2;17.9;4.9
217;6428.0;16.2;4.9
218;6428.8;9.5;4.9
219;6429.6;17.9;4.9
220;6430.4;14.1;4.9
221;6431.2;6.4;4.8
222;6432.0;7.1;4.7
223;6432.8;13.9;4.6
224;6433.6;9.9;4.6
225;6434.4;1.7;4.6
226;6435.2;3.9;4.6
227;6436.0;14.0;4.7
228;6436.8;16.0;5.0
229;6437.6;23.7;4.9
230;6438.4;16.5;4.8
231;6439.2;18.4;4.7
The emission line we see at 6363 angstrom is Mg II 2798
